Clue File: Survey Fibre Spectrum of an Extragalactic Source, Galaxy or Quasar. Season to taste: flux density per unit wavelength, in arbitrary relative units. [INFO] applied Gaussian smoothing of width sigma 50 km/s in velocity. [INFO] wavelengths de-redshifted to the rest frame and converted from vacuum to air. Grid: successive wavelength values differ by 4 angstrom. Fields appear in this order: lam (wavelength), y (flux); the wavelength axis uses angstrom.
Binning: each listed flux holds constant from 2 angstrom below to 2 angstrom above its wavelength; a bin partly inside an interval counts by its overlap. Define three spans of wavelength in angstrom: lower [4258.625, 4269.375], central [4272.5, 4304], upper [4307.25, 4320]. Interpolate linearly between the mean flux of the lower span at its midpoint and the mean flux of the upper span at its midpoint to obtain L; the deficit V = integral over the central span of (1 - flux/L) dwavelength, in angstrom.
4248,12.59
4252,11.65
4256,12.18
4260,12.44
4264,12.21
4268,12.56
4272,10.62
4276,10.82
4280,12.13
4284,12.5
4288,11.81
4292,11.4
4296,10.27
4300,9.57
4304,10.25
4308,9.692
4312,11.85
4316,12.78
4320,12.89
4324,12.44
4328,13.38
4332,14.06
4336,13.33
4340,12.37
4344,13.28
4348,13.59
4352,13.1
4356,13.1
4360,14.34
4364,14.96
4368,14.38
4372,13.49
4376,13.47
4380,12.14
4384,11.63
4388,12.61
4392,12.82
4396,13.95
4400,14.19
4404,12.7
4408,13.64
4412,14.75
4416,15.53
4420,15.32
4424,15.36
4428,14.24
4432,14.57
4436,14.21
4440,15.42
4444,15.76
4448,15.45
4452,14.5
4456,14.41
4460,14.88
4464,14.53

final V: 2.6 angstrom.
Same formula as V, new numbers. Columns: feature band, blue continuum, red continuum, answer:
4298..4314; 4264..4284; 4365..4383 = 2.5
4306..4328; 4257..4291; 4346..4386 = 1.0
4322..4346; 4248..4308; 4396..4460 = -1.0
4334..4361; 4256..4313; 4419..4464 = -1.1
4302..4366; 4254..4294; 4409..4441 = 1.2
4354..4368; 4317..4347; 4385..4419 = -0.8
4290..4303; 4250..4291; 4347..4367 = 2.2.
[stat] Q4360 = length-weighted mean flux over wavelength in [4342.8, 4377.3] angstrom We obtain 13.8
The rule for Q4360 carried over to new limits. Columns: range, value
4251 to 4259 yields 12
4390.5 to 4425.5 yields 14.3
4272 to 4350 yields 12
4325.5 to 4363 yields 13.4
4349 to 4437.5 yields 13.8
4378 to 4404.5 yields 12.9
